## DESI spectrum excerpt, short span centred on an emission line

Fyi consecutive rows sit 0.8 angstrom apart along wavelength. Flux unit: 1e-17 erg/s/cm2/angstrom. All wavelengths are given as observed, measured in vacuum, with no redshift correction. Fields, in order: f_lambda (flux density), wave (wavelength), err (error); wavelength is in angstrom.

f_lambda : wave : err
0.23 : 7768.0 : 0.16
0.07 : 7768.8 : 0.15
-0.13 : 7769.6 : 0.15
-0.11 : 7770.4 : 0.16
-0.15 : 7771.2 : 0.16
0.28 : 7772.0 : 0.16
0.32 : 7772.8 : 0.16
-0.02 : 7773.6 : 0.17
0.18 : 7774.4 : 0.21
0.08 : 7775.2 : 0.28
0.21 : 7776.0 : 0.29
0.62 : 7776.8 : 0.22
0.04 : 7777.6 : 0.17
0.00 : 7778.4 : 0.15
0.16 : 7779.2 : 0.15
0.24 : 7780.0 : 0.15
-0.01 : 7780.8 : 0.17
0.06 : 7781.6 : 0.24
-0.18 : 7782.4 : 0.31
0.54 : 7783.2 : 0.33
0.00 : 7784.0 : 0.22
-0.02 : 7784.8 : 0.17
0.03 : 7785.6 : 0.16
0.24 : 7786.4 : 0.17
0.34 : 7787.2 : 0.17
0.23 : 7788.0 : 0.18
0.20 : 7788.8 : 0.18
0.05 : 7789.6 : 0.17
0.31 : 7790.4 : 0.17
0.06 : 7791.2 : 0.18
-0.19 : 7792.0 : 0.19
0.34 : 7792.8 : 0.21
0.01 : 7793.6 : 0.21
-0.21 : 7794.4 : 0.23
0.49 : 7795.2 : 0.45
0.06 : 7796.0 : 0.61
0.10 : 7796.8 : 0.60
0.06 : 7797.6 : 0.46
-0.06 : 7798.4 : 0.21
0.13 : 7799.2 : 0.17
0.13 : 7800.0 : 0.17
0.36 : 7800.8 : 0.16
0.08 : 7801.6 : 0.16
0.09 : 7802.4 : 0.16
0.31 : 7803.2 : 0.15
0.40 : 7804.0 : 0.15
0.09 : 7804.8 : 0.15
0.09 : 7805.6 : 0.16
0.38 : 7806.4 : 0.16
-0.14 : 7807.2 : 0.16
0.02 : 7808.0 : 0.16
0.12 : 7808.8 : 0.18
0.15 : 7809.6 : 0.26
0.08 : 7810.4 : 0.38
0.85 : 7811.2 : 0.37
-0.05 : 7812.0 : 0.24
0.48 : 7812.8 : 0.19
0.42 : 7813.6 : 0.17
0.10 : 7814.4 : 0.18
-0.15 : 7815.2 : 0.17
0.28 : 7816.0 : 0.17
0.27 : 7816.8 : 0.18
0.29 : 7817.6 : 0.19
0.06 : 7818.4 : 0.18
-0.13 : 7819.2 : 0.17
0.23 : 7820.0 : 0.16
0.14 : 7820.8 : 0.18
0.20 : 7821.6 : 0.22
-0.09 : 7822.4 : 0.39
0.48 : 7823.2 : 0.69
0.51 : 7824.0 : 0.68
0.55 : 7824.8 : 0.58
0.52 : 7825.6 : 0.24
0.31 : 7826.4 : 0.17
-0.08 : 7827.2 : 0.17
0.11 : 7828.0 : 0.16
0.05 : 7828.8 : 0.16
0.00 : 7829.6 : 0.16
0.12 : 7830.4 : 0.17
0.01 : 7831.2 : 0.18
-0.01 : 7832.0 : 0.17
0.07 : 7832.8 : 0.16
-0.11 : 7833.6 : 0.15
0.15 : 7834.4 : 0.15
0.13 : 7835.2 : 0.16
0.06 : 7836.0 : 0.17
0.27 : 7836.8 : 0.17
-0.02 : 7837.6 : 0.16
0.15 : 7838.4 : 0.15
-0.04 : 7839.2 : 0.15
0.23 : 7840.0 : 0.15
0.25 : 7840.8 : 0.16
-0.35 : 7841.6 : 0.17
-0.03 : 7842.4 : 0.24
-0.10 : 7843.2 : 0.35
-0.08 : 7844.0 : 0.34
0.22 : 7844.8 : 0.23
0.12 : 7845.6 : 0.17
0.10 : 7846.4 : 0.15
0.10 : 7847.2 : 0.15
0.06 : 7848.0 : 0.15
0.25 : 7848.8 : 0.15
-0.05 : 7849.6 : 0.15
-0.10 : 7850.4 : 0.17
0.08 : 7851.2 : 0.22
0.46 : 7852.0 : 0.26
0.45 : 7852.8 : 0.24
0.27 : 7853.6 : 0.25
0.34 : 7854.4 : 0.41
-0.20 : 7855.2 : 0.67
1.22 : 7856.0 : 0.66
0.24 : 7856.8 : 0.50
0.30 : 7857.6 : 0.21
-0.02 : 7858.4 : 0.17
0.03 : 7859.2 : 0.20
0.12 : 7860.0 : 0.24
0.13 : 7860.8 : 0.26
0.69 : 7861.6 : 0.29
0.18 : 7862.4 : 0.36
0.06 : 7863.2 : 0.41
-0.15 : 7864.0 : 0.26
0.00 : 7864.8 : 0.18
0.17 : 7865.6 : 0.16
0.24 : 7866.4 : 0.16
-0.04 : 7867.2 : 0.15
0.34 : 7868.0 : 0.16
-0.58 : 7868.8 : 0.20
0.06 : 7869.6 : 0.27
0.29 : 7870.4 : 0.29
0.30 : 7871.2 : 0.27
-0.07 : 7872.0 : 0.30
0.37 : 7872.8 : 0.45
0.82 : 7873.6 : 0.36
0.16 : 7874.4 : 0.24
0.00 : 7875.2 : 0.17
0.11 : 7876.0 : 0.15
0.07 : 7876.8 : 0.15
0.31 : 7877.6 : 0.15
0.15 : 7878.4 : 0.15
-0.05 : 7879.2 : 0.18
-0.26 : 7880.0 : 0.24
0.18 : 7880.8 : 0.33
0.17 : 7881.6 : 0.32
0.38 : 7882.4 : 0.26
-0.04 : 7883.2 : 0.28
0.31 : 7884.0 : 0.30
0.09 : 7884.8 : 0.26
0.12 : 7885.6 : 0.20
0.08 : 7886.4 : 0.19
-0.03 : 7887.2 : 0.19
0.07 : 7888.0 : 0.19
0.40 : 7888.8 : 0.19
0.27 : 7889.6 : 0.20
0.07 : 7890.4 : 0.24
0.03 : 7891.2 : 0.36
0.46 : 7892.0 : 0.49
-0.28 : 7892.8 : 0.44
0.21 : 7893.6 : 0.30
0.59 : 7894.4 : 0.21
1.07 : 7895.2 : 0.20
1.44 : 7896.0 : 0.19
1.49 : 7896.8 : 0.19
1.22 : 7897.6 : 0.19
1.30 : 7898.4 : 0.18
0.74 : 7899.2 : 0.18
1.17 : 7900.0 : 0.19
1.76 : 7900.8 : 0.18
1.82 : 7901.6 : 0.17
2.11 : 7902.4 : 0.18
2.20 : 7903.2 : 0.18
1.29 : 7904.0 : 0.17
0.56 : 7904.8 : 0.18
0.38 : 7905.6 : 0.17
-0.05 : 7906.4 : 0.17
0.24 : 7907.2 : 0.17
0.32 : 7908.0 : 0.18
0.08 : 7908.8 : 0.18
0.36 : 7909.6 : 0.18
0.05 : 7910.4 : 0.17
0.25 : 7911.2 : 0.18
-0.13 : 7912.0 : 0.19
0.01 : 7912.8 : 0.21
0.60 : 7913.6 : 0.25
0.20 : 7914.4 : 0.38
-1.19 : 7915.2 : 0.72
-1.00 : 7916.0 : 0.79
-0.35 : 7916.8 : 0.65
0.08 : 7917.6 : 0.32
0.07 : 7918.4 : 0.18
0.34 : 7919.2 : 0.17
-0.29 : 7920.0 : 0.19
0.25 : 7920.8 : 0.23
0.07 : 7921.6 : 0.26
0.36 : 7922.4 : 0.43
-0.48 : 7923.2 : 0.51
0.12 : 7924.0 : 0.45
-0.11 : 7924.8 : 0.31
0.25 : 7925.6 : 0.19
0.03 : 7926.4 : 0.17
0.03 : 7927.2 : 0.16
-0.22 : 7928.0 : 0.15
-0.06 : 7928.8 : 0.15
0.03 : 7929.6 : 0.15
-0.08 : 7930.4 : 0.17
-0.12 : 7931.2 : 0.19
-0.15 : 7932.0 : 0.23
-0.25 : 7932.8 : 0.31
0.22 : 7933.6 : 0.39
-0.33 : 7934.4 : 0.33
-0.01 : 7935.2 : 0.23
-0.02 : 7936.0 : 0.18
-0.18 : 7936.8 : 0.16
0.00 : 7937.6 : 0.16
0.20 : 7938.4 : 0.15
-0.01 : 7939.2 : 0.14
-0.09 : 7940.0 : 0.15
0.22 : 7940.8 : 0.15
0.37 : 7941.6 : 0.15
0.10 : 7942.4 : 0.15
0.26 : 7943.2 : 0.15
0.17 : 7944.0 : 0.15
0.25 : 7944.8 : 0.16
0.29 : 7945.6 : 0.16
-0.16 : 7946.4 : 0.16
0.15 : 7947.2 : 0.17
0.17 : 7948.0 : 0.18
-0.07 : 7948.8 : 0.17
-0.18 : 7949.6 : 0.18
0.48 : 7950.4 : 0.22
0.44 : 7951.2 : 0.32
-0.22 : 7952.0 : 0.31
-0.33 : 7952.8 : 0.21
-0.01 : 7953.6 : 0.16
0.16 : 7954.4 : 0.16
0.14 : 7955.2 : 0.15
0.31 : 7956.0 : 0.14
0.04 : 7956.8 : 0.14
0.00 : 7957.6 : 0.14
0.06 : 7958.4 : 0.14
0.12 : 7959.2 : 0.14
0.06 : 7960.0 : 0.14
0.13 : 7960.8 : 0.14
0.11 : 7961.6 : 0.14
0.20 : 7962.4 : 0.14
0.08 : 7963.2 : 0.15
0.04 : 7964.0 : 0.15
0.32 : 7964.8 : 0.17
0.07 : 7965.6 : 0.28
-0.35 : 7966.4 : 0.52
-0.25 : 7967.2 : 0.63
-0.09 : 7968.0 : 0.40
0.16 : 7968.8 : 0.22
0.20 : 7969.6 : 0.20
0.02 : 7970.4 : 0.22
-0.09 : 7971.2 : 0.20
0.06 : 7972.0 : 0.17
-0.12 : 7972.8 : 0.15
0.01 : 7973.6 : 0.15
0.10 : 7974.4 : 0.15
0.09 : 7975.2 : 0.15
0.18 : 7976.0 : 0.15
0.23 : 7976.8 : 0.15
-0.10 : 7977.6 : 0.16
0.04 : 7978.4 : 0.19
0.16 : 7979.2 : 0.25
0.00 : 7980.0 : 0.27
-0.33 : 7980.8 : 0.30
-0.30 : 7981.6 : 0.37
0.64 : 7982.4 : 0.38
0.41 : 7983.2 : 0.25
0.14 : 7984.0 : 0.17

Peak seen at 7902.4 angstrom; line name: [O II]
